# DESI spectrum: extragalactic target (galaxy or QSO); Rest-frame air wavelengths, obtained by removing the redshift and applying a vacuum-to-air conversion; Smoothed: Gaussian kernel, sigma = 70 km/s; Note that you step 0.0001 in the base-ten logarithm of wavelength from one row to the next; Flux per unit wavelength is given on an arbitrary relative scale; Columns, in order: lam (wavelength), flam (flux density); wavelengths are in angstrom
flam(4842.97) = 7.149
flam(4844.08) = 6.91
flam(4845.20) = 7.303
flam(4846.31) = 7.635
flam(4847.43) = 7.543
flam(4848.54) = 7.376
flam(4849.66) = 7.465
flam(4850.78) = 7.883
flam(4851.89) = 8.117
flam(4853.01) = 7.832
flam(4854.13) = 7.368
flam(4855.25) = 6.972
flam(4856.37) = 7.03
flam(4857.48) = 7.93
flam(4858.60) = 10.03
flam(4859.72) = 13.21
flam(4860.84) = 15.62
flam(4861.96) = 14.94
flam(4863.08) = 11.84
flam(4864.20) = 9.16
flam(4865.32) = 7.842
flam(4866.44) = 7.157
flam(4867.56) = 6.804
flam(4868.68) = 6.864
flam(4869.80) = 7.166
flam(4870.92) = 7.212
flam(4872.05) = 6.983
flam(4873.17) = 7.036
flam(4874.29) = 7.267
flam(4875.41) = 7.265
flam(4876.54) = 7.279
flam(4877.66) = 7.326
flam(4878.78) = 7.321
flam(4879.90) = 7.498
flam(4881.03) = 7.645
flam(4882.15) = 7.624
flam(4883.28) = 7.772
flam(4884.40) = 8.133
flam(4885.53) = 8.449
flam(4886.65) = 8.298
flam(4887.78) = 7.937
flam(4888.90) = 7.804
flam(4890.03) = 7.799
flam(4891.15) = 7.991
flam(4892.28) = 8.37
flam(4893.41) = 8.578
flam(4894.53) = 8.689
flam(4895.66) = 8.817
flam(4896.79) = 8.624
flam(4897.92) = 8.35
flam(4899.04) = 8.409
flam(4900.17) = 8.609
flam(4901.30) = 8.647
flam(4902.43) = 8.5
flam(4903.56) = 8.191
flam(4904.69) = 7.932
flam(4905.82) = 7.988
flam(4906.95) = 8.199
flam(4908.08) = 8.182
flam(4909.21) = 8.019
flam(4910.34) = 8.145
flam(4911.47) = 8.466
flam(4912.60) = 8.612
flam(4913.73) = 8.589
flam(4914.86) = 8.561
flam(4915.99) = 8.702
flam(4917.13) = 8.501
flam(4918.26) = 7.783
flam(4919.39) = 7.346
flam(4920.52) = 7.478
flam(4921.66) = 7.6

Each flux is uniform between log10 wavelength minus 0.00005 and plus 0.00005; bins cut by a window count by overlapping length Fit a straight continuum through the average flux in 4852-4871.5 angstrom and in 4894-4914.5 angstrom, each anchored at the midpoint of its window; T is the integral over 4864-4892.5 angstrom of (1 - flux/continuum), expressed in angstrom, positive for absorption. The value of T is 4.0 angstrom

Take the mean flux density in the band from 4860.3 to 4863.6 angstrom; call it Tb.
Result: 14.1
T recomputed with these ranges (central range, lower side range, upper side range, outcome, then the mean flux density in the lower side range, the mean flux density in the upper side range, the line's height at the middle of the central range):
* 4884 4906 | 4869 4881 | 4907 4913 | -1.36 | 7.24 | 8.27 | 7.83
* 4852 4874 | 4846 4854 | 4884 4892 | -2.97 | 7.68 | 8.07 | 7.81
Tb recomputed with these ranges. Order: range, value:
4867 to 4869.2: 6.84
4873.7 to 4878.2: 7.28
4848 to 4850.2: 7.41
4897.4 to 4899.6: 8.41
